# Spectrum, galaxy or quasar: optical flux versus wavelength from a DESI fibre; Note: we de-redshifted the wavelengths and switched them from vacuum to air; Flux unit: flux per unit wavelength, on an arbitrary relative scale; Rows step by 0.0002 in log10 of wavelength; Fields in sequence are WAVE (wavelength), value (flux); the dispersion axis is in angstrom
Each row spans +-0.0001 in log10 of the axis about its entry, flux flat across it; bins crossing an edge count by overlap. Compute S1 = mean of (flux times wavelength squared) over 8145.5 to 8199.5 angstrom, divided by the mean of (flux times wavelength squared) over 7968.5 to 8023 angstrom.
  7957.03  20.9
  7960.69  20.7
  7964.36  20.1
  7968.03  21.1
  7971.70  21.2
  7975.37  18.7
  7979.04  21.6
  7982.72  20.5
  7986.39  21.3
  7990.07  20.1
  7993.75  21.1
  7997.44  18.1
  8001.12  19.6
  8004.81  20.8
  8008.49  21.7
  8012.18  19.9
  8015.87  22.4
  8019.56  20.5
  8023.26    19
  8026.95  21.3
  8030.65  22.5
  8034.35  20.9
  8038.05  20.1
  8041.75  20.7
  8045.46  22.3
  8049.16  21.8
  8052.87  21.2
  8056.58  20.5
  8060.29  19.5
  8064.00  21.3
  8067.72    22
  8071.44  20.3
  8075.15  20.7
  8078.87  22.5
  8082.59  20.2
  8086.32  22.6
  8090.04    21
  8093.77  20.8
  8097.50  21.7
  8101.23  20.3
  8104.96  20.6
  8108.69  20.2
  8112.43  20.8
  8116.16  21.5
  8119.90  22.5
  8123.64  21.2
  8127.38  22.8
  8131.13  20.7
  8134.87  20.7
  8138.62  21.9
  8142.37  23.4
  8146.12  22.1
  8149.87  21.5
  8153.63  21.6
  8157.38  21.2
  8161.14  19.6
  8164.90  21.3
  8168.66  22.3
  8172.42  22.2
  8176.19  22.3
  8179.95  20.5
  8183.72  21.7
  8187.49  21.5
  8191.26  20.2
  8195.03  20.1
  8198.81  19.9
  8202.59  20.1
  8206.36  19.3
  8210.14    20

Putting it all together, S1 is 1.1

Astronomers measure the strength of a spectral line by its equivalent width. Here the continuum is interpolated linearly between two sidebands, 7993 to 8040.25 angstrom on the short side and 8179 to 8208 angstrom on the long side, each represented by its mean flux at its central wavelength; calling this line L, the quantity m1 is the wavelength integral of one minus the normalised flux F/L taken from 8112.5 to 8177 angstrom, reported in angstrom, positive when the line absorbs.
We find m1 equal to -3.8 angstrom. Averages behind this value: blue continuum 20.6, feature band 21.7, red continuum 20.4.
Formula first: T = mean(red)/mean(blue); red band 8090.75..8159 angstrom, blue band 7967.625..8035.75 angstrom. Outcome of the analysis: 1.04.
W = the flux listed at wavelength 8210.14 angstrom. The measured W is 20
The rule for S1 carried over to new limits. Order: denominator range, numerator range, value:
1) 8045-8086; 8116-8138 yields 1.04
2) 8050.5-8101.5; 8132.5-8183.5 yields 1.05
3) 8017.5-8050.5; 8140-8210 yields 1.04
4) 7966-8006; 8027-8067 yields 1.05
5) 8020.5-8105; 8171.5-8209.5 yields 1.02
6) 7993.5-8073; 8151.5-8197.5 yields 1.06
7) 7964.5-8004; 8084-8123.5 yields 1.07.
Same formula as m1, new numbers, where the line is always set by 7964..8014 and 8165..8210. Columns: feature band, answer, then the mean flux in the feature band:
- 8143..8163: -0.50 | 21.3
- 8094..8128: -0.81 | 21.2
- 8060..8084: -0.48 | 21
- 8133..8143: -0.50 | 21.8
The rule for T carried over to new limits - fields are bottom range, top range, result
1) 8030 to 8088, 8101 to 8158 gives 1.01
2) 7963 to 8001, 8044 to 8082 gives 1.04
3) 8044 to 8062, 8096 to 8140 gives 1.01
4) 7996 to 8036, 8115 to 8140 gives 1.05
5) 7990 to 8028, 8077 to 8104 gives 1.04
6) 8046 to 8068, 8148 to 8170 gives 1.01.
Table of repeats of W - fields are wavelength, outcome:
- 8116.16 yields 21.5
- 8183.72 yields 21.7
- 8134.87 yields 20.7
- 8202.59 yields 20.1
